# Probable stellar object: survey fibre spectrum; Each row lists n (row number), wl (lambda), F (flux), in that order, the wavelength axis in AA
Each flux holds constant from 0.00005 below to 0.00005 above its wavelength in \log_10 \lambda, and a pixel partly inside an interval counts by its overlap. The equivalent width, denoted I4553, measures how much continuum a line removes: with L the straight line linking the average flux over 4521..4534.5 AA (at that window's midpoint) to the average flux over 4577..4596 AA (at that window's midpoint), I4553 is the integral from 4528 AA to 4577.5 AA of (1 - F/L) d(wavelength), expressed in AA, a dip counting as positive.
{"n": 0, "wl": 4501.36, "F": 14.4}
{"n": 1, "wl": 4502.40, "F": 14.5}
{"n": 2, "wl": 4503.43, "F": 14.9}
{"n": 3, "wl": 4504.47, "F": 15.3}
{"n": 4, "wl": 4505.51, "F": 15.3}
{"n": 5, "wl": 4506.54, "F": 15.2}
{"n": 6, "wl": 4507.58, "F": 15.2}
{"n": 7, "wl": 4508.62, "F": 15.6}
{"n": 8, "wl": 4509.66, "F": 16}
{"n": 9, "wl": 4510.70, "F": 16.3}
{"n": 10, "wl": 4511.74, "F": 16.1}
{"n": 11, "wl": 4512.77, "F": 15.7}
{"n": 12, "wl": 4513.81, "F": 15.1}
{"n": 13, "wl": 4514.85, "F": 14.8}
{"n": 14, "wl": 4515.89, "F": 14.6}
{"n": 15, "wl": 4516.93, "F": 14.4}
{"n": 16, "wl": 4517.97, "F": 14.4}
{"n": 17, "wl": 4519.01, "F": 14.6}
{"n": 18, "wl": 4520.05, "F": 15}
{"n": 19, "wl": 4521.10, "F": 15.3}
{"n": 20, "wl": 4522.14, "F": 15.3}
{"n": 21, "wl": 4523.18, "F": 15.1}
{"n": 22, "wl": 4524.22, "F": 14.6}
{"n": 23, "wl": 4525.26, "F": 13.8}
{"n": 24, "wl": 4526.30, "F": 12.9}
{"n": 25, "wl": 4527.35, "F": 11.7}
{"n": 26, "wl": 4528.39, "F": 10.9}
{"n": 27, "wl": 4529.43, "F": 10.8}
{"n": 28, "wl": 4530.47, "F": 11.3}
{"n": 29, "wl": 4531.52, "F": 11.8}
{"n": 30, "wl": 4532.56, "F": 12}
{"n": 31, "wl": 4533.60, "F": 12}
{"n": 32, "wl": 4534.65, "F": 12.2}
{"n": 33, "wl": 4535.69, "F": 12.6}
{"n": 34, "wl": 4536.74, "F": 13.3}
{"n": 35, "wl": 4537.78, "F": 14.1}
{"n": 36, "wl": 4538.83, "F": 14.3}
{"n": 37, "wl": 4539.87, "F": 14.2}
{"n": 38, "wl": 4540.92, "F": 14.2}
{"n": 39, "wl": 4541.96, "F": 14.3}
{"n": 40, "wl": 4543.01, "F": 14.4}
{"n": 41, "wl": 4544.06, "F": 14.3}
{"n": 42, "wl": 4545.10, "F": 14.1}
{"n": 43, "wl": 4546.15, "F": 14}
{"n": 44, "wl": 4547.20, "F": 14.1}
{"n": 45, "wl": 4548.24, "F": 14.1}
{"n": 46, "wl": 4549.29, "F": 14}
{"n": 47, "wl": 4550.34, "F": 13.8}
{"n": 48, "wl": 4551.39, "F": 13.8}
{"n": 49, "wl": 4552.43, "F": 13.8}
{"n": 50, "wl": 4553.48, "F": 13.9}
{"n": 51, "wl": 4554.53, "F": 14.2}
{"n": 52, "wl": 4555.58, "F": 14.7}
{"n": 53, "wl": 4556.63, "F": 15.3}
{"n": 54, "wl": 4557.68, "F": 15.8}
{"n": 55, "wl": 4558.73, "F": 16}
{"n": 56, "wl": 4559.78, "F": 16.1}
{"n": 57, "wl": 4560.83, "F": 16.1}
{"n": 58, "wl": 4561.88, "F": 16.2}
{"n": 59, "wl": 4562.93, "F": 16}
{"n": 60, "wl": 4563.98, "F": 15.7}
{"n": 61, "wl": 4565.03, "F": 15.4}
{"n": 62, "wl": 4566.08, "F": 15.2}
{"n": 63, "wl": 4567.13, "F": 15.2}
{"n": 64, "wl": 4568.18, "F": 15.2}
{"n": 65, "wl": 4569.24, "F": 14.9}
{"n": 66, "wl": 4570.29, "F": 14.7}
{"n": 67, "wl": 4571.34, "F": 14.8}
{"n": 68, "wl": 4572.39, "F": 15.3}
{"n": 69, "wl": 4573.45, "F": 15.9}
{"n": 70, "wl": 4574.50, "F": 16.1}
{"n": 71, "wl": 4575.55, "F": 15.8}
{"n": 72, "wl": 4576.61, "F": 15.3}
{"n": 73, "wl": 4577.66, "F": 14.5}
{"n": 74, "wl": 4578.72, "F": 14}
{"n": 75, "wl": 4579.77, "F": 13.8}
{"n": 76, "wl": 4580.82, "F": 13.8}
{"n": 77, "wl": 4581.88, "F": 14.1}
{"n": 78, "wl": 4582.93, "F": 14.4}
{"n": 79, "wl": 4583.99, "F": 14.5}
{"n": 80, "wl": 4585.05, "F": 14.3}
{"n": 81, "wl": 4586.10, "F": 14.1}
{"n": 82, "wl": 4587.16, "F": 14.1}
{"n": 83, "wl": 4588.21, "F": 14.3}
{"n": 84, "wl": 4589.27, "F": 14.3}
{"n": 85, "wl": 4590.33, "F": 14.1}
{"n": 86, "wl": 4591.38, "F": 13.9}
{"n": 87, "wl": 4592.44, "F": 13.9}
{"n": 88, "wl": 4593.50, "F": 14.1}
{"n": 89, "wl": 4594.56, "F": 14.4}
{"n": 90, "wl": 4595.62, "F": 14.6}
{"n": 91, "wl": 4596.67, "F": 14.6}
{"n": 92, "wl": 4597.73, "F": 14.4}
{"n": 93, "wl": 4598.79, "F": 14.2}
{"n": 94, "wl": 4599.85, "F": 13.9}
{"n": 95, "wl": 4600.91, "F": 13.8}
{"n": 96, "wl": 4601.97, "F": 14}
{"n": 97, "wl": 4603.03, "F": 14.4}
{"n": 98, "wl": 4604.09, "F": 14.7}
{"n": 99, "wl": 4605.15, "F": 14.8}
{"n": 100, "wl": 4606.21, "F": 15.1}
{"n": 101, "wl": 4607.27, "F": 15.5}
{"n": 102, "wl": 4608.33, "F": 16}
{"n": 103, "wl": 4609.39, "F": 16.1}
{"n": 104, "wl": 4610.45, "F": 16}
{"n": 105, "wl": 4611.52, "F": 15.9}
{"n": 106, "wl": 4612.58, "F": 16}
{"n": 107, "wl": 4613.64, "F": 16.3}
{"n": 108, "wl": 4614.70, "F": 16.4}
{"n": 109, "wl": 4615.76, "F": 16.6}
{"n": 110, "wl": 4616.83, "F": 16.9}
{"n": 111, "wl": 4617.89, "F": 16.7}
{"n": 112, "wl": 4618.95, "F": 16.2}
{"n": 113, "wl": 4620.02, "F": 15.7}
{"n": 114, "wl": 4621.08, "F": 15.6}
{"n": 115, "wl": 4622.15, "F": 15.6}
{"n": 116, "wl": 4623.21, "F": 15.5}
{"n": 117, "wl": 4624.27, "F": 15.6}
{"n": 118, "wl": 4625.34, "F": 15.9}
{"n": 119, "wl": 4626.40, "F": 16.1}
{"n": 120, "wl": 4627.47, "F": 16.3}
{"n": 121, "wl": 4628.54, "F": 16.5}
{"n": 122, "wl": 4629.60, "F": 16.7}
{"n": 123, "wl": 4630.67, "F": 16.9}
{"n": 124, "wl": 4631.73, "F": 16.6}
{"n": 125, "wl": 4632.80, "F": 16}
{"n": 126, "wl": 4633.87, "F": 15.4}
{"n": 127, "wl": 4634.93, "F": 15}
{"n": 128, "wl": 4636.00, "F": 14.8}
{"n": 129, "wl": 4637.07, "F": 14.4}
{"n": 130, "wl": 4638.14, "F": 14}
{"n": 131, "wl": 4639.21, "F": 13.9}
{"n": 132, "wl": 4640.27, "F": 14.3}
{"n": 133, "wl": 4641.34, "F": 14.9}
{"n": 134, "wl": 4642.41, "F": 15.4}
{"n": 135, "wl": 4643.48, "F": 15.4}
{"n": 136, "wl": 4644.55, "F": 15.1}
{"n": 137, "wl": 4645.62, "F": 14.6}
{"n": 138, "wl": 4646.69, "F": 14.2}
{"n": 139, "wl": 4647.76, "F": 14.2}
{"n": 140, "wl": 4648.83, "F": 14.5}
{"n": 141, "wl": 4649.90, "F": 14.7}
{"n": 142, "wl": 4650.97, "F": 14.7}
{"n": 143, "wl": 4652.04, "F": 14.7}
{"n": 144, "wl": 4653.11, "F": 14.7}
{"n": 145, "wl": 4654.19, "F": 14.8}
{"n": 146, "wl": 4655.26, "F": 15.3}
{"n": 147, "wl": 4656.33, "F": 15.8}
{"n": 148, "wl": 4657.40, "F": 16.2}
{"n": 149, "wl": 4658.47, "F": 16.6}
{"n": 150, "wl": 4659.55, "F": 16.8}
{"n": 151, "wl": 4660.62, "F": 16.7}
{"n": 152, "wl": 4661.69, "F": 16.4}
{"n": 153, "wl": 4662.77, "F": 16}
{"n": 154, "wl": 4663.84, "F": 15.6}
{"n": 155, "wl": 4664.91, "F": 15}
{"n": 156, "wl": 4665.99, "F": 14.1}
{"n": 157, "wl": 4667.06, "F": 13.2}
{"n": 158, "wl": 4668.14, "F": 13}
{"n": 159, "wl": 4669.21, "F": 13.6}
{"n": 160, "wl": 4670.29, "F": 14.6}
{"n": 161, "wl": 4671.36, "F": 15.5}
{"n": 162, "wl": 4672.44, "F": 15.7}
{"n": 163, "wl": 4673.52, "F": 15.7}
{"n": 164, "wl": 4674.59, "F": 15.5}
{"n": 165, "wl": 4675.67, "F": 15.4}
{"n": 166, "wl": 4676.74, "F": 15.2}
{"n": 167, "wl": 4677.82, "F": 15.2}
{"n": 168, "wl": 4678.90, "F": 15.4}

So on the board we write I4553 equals -3.4 AA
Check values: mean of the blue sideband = 12.8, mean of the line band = 14.3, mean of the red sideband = 14.2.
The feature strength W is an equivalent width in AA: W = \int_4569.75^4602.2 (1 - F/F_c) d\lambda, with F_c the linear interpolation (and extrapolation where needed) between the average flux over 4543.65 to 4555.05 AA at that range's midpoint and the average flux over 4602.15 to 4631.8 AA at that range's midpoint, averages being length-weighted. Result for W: 1.3 AA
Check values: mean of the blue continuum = 14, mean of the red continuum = 15.9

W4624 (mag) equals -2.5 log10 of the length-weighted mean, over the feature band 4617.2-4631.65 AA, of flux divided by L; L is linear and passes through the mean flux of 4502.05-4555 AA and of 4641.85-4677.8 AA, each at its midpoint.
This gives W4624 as -0.09 mag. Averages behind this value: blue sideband 14.1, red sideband 15.1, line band 16.1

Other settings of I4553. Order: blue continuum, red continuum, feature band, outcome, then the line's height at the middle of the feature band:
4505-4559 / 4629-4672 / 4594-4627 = -1.4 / 14.8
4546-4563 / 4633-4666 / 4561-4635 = -1.3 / 15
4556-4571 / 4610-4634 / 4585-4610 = 2.2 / 15.9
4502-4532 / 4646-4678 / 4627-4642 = -0.4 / 15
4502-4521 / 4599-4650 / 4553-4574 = -0.1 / 15.3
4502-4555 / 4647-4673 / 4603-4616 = -0.9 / 14.7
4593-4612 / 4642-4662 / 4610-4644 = -1.6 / 15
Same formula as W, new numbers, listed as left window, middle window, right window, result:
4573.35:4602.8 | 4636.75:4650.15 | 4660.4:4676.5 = 0.2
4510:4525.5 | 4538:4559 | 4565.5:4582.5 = 0.9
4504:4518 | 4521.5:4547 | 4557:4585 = 3.3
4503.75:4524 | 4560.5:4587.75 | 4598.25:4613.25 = 0.2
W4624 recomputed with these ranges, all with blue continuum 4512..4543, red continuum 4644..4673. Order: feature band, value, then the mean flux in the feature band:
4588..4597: 0.01 mag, 14.2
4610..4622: -0.11 mag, 16.2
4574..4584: -0.03 mag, 14.6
